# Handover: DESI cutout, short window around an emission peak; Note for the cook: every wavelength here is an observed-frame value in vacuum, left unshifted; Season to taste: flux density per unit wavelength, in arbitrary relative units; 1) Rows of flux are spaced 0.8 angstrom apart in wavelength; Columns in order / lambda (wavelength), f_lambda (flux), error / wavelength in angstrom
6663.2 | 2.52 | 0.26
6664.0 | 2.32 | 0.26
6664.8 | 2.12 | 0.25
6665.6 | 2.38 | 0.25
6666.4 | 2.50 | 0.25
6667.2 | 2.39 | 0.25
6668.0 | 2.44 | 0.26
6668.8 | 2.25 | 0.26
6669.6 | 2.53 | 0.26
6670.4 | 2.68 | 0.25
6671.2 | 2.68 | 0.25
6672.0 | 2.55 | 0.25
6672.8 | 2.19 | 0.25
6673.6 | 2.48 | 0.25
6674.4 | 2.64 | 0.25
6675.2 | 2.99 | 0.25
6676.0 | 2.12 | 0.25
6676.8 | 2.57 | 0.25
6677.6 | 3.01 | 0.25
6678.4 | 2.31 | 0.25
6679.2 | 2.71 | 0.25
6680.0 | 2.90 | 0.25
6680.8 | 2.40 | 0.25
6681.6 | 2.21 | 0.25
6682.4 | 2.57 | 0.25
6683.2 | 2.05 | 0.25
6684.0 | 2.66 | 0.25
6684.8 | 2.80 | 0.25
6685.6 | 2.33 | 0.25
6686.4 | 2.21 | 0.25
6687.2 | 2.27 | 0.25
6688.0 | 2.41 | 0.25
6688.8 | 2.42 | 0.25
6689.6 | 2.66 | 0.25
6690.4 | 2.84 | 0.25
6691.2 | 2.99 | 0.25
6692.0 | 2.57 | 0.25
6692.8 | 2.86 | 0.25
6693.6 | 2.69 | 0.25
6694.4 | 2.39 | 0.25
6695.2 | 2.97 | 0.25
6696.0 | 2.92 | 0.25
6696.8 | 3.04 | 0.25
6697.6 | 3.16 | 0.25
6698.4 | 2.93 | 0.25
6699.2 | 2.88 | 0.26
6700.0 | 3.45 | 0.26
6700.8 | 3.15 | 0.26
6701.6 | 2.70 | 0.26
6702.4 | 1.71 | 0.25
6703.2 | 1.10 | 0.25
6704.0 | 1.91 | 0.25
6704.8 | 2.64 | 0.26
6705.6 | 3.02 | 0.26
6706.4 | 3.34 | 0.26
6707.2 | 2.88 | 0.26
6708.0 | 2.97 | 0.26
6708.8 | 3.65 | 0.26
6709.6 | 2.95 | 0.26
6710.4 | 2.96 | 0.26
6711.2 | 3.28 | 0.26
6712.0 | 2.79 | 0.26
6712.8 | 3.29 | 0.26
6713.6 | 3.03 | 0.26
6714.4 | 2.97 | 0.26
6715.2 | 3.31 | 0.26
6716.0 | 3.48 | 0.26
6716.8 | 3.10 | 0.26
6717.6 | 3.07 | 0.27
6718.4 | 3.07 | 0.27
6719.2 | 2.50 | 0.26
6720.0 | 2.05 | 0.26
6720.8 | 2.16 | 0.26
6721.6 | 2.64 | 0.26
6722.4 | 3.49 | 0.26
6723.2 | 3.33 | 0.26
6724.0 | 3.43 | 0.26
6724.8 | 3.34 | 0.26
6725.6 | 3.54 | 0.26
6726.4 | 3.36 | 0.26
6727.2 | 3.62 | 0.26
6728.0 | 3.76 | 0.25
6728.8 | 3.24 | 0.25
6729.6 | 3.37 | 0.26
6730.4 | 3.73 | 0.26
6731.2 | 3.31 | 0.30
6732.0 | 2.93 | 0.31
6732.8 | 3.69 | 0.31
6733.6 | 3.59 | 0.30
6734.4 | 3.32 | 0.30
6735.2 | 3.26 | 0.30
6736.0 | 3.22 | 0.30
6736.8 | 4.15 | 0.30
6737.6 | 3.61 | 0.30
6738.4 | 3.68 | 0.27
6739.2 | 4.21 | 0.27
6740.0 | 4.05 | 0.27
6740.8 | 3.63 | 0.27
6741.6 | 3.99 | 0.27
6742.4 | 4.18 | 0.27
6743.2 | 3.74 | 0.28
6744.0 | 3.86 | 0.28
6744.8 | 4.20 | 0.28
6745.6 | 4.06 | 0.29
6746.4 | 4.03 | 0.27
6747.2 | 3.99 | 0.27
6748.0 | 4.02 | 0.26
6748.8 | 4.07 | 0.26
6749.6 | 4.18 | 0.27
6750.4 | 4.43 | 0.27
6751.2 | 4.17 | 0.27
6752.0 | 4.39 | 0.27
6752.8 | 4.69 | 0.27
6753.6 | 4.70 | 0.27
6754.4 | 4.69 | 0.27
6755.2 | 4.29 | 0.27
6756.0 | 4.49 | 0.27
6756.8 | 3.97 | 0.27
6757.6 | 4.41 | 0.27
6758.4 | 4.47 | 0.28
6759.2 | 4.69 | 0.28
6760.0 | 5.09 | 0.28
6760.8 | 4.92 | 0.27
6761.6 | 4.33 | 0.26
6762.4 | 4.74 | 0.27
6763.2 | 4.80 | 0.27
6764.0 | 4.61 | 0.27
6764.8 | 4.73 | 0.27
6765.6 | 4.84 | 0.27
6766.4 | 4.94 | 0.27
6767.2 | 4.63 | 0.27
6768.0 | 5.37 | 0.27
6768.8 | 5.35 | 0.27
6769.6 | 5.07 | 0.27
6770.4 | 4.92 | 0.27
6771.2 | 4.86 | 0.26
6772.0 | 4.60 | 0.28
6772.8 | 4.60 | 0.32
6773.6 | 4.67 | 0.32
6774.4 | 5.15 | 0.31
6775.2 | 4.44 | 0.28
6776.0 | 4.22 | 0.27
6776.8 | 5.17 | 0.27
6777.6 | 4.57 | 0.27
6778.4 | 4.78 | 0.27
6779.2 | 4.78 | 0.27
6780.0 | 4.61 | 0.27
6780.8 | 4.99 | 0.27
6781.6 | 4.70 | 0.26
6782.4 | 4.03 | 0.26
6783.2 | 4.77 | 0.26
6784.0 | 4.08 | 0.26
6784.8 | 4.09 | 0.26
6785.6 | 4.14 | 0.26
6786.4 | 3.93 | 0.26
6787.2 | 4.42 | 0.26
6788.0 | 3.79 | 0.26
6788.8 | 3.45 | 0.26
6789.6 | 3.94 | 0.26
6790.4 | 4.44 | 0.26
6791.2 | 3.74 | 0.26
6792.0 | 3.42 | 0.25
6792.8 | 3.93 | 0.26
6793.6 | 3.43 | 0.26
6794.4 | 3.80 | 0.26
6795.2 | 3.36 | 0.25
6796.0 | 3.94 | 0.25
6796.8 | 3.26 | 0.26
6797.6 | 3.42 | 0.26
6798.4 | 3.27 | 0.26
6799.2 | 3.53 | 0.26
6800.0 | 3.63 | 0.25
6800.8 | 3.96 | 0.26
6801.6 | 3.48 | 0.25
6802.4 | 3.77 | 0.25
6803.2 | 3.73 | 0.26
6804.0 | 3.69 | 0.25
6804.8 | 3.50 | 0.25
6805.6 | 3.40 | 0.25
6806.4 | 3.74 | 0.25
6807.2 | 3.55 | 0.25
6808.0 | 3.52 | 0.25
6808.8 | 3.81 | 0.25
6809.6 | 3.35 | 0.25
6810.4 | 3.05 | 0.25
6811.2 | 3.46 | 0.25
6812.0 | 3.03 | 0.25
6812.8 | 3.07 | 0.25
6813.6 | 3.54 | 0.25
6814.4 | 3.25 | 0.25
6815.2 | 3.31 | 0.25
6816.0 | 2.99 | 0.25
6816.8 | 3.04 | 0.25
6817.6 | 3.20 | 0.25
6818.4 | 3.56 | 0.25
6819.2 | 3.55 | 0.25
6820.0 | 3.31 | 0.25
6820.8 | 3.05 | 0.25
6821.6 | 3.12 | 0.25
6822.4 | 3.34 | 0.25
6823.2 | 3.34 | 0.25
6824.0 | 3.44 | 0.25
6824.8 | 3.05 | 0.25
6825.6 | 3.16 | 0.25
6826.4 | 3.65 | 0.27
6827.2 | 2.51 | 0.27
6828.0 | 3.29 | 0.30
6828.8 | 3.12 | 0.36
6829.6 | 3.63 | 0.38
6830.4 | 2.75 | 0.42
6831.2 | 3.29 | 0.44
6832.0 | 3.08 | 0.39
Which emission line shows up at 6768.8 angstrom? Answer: C IV 1549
